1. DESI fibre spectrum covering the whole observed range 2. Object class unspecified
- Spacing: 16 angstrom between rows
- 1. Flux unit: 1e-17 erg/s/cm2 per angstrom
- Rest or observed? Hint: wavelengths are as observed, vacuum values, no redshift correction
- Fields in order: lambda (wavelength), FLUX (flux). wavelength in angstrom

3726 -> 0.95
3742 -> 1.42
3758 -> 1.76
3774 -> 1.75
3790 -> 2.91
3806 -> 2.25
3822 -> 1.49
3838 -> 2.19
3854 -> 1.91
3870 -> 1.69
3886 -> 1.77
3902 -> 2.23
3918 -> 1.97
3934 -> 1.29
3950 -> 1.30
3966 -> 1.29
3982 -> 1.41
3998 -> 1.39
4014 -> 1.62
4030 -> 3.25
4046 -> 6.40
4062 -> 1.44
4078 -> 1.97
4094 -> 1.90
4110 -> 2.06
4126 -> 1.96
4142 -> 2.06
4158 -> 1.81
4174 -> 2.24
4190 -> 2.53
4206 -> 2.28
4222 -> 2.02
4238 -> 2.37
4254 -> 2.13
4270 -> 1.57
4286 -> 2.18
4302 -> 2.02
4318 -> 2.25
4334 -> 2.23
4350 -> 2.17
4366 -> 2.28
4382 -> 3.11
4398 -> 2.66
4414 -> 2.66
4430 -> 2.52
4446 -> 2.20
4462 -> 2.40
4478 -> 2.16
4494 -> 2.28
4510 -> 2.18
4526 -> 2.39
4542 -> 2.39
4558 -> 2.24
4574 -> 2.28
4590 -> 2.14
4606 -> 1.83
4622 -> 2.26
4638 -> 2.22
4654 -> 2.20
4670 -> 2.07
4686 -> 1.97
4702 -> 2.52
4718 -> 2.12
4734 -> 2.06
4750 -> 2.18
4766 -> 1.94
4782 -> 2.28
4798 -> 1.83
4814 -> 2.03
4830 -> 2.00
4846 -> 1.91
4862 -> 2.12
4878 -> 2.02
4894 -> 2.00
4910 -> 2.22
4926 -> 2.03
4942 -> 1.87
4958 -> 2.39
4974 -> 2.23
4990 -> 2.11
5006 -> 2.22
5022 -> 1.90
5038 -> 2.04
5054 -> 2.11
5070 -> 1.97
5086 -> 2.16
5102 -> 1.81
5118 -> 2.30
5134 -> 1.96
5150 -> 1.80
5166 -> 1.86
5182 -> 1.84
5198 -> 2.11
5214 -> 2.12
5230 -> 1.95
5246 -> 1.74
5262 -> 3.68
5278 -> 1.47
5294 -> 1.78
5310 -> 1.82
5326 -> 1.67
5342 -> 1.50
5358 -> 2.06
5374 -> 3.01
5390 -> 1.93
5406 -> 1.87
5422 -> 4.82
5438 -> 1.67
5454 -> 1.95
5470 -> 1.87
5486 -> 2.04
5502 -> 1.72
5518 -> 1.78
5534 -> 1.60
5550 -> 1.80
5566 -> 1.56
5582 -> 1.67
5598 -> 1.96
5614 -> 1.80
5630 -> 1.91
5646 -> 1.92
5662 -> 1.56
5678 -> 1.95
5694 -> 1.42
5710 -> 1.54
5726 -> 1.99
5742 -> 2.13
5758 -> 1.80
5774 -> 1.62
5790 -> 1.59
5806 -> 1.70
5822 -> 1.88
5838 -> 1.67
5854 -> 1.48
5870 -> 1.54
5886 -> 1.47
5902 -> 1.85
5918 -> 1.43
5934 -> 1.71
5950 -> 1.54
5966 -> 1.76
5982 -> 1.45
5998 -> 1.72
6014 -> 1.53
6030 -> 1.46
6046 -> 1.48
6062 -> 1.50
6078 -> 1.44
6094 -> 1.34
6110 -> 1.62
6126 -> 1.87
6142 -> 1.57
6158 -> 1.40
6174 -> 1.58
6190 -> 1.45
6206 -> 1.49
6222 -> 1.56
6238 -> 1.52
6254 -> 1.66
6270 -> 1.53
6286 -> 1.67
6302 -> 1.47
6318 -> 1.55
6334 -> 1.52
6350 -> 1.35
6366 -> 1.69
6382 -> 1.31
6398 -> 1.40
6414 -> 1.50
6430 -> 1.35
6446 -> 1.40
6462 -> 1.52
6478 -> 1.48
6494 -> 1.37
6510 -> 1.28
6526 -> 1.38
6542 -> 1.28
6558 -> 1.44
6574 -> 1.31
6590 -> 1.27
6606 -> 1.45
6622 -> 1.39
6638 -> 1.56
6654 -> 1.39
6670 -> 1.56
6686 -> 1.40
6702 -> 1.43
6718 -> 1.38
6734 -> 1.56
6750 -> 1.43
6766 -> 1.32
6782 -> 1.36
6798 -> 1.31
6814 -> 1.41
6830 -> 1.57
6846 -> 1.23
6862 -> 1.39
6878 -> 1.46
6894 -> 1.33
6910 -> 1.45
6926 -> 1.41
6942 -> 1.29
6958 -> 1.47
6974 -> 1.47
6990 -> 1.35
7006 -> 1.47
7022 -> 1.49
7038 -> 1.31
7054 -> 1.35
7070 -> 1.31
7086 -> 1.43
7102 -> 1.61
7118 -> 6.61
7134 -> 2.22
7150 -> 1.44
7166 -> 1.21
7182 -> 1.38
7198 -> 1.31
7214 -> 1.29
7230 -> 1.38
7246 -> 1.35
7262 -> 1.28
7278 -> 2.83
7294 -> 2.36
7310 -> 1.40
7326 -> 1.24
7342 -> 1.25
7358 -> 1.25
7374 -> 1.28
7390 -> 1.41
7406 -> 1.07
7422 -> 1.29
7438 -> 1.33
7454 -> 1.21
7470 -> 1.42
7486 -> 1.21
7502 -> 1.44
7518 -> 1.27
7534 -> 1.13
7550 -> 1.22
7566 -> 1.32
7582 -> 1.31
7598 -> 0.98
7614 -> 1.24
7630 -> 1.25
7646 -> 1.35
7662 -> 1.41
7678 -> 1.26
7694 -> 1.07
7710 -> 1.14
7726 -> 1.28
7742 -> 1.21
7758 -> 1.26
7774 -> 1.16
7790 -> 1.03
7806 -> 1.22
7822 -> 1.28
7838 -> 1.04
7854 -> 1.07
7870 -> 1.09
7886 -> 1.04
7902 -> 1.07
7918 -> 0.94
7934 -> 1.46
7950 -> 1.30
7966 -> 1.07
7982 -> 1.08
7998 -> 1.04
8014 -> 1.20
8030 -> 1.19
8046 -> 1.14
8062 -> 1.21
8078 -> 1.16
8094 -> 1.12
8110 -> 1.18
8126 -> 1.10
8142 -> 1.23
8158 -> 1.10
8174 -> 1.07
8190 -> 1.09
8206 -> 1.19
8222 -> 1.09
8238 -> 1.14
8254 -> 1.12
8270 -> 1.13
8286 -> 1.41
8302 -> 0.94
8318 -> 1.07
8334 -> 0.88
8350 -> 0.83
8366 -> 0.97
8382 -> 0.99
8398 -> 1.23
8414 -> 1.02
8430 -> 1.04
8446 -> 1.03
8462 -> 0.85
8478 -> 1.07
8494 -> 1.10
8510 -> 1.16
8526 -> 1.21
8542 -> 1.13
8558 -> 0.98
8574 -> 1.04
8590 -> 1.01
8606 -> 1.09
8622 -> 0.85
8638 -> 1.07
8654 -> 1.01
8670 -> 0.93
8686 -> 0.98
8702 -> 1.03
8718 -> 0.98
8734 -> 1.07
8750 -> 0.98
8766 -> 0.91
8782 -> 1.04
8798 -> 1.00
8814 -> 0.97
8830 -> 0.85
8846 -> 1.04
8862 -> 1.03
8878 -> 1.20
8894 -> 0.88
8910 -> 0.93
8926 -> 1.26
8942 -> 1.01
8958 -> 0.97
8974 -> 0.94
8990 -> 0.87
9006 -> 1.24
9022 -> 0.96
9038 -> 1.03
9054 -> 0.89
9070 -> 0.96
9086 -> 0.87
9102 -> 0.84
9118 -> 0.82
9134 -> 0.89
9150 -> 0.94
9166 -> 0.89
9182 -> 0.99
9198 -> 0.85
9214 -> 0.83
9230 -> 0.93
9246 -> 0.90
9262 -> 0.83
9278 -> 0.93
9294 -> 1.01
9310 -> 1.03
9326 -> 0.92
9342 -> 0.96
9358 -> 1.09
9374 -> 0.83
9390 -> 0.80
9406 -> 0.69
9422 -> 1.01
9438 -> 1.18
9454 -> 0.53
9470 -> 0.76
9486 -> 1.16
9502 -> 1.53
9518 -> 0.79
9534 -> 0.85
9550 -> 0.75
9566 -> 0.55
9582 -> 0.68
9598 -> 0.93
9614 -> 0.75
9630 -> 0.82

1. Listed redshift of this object 0.083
